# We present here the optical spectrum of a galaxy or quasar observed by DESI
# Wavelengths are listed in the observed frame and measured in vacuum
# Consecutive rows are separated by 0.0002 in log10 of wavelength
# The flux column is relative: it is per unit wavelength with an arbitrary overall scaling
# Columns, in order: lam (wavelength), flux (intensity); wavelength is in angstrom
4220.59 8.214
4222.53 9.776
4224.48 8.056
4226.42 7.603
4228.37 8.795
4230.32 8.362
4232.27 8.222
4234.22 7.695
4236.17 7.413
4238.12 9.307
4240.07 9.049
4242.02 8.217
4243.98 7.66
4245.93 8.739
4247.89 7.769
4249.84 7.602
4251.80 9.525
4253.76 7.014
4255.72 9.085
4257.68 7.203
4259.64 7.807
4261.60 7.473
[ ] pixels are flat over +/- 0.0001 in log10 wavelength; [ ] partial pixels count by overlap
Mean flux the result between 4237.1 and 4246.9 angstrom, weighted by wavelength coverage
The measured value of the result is 8.59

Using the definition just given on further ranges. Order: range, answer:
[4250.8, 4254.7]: 8.27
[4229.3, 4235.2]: 8.09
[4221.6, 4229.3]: 8.55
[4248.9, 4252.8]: 8.56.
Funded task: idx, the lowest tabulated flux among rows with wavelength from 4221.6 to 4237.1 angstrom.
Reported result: 7.413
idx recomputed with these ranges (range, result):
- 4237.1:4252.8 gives 7.602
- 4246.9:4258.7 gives 7.014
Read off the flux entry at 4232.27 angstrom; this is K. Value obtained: 8.222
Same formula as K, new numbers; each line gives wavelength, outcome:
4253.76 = 7.014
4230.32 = 8.362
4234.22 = 7.695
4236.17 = 7.413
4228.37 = 8.795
